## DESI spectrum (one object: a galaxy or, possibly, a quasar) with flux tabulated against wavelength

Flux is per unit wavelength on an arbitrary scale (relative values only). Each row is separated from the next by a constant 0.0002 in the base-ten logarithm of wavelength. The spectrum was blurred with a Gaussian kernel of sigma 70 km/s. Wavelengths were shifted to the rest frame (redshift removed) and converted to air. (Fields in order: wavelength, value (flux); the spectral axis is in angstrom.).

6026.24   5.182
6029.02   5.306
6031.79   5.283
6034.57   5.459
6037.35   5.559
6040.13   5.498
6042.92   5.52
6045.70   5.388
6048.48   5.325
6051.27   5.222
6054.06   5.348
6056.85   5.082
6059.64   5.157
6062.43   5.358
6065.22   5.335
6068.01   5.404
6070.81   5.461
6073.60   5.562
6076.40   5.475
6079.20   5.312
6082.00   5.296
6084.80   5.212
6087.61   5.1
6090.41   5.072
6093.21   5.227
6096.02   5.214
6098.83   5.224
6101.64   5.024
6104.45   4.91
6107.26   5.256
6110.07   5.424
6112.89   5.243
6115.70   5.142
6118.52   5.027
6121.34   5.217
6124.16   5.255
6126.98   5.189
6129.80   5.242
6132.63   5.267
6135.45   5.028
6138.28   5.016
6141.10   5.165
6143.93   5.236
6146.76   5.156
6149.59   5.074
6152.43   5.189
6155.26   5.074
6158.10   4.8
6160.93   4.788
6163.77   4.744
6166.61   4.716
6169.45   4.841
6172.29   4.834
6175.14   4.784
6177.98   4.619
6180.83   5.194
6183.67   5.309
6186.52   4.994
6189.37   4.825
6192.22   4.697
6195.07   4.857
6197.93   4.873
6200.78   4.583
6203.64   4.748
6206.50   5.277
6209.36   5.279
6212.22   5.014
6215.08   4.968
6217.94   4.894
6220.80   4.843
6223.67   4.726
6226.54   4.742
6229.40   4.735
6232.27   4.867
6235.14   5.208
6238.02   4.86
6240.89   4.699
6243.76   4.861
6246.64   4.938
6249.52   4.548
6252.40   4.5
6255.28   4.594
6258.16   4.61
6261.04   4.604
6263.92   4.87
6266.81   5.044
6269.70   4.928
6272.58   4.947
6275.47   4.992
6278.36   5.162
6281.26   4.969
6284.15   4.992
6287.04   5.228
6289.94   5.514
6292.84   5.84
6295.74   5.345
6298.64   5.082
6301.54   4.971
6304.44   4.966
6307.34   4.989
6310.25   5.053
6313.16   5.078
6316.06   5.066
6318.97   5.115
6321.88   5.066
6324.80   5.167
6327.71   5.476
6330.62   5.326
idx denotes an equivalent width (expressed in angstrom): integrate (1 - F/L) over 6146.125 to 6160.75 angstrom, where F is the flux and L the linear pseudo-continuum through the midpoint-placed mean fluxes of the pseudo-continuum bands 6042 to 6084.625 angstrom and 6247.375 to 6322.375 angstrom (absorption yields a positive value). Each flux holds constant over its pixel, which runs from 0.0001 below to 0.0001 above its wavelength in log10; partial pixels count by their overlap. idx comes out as 0.5 angstrom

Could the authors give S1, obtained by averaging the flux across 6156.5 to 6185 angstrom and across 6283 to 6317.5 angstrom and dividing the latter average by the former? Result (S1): 1.06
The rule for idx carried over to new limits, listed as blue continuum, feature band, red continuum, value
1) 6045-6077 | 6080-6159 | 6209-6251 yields 0.3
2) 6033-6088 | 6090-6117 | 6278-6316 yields 0.7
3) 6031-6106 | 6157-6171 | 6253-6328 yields 1.1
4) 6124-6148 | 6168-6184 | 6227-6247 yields 0.5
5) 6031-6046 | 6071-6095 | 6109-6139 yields 0.1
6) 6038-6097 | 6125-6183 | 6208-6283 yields 1.1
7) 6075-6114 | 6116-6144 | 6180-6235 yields -0.2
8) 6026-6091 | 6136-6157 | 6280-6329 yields 0.6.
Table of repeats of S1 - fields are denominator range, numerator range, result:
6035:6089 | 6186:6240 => 0.91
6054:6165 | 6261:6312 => 0.98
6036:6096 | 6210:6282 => 0.91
